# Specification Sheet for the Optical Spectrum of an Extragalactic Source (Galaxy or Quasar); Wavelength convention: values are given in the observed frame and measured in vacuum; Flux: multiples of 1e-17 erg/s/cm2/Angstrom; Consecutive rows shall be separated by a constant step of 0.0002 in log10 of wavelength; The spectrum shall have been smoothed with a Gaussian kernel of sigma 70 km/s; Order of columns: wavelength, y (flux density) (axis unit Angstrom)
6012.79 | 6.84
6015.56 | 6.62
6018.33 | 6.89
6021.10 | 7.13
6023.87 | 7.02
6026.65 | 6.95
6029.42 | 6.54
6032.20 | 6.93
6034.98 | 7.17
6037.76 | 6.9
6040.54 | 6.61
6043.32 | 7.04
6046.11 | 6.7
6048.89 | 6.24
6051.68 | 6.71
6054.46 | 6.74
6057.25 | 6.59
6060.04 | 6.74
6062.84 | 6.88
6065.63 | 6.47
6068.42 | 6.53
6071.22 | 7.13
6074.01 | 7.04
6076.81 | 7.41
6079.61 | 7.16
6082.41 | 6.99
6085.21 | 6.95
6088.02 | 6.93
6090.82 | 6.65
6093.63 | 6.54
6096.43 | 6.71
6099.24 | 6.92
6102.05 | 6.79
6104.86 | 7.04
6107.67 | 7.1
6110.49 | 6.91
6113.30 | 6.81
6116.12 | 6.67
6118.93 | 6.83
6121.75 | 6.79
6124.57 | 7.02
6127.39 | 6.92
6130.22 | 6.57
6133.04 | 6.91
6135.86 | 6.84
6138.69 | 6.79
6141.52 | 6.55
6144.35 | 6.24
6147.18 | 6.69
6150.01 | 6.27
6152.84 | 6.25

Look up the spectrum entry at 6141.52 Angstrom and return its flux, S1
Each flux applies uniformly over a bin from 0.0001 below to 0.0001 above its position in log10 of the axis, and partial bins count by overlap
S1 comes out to 6.55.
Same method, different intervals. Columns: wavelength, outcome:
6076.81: 7.41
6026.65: 6.95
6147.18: 6.69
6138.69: 6.79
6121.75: 6.79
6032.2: 6.93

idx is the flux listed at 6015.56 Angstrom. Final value 6.62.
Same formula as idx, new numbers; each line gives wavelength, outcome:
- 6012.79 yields 6.84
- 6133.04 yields 6.91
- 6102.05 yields 6.79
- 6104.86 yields 7.04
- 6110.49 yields 6.91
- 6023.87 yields 7.02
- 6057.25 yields 6.59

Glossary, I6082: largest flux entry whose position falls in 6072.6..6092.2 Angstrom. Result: 7.41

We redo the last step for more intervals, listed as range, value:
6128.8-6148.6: 6.91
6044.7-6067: 6.88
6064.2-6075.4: 7.13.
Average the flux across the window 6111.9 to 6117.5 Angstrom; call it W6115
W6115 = 6.74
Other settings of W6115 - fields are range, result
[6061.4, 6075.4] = 6.81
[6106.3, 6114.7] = 6.94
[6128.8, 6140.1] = 6.78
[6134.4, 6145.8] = 6.61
